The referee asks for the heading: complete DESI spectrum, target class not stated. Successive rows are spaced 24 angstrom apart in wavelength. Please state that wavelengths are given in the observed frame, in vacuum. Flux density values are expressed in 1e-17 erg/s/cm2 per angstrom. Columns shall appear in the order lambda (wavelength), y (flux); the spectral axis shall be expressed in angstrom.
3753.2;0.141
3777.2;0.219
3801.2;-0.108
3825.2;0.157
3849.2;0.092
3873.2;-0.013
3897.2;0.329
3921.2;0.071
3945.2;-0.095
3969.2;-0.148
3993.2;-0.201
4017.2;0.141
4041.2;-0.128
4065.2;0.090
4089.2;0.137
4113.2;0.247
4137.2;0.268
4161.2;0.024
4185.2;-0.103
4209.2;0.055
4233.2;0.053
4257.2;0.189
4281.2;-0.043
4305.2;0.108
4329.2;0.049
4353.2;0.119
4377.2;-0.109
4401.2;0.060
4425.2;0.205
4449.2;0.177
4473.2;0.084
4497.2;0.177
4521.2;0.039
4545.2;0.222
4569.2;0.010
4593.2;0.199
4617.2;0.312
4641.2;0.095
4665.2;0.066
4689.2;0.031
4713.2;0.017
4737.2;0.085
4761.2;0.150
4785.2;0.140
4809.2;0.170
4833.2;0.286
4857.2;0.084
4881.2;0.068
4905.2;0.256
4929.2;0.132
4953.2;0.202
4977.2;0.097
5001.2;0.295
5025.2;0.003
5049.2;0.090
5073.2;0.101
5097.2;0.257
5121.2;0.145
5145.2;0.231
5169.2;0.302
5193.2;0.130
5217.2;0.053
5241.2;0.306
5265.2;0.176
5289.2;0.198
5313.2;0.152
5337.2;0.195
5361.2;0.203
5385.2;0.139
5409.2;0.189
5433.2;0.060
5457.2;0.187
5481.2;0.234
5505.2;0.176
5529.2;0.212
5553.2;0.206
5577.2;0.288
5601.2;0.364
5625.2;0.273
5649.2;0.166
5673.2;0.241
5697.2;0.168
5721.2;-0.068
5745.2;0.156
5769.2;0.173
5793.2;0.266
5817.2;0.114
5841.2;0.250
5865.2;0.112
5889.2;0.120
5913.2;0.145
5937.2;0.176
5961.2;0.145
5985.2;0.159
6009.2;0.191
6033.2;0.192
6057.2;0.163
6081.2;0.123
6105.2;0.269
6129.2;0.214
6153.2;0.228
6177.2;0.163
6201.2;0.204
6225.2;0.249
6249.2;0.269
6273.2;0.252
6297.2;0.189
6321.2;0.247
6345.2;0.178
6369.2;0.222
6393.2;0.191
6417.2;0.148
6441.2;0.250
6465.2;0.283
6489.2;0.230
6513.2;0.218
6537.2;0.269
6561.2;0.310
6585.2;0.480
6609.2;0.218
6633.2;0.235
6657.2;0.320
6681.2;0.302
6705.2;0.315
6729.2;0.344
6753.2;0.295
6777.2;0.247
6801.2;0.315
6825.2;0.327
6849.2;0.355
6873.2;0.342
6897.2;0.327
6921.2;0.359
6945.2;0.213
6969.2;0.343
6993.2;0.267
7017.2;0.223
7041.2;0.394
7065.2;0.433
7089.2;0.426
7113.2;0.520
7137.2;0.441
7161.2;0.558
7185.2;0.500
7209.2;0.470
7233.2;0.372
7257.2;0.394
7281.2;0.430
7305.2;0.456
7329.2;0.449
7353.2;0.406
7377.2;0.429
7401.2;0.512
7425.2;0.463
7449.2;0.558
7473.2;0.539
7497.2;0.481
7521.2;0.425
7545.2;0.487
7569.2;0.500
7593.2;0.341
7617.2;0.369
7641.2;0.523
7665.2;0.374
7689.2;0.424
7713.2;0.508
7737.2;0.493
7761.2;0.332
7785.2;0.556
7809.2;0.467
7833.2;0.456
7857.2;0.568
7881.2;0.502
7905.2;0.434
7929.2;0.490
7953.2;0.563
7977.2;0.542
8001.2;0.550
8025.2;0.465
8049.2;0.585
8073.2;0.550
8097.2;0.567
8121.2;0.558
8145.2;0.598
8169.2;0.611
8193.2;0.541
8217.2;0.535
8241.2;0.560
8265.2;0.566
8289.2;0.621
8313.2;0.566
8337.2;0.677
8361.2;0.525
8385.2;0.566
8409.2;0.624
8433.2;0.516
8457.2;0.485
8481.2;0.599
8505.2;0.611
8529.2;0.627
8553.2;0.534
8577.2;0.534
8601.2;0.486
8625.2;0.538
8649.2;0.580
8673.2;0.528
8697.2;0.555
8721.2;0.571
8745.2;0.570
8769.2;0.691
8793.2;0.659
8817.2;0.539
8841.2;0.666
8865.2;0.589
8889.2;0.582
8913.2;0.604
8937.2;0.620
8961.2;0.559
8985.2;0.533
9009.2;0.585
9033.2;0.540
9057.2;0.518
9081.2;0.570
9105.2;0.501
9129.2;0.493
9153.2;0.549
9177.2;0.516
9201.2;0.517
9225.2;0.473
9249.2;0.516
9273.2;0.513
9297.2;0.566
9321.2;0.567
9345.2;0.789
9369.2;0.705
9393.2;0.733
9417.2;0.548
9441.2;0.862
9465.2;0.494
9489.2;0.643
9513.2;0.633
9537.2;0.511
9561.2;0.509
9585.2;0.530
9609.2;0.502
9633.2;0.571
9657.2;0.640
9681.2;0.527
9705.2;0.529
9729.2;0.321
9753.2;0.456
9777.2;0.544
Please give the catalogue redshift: 0.767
